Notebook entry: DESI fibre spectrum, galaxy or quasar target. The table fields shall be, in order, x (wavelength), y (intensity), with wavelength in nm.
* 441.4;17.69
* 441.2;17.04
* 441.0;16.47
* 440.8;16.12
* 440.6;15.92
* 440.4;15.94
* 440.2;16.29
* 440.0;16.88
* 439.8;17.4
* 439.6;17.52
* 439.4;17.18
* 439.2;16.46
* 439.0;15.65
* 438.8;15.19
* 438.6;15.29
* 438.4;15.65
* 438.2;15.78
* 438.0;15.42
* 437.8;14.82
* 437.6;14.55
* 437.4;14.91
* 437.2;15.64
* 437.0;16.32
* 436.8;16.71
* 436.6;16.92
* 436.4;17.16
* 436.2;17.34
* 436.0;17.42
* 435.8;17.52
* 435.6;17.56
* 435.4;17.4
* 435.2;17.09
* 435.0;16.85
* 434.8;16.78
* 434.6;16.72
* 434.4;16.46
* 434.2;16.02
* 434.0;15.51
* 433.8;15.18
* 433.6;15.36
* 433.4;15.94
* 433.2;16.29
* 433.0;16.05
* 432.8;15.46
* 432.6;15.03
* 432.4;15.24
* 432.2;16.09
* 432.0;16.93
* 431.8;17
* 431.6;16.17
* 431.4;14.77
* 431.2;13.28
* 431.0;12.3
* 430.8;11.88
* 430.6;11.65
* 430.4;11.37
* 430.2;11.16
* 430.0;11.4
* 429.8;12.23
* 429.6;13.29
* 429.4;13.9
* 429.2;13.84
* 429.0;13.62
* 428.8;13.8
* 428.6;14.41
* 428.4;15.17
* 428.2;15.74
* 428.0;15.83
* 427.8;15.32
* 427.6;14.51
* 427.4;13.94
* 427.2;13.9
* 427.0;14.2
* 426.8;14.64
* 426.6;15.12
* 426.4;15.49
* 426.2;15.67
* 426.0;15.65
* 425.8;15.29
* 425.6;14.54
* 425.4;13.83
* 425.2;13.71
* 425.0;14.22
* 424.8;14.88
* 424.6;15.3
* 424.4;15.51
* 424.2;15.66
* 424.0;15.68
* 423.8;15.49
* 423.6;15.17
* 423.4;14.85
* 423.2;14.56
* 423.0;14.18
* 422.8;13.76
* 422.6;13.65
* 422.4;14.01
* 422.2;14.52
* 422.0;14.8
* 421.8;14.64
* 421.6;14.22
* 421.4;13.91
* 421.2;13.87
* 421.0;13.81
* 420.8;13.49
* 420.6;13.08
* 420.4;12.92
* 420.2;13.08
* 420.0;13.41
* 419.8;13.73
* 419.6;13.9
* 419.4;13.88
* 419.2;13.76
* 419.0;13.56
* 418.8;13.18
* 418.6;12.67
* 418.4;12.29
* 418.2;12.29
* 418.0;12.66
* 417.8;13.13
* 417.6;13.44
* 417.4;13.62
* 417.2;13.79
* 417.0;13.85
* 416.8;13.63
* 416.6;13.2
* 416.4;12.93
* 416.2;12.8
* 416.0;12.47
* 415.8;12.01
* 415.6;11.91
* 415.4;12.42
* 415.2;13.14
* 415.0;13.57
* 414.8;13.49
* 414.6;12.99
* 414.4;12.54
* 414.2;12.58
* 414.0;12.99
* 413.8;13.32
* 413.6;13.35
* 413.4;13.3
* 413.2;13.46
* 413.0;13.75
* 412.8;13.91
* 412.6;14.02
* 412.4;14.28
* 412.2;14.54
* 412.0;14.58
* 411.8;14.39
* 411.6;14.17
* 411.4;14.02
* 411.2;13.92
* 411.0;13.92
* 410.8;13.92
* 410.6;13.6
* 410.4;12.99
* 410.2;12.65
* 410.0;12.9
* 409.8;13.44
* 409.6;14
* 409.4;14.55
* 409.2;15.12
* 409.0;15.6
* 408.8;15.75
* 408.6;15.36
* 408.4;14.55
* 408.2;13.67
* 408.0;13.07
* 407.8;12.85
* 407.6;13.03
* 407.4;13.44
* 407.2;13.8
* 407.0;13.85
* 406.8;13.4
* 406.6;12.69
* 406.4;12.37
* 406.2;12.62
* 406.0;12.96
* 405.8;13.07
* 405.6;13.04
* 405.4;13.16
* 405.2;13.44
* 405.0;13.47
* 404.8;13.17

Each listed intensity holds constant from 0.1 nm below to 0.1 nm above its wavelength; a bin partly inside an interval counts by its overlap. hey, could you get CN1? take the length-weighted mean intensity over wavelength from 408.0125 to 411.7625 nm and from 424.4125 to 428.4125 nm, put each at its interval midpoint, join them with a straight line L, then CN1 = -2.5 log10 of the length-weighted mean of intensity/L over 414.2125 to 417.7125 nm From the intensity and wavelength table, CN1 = 0.11 mag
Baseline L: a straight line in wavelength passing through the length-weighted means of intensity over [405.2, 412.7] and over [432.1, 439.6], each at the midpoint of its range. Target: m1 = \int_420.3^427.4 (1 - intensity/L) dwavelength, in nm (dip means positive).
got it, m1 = 0.271 nm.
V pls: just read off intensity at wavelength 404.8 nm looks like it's 13.17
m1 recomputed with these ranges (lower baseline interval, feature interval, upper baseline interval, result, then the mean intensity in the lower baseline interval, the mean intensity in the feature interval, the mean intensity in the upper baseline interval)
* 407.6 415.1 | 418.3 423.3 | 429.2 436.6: 0.25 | 13.8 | 13.7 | 15.2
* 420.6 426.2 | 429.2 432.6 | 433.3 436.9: 0.47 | 14.6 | 13.7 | 16.7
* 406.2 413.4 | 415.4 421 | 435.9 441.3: 0.54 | 13.8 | 13.1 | 16.2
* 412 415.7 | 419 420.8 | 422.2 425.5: 0.08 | 13.3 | 13.5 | 14.6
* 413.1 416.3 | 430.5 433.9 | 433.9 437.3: 0.25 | 12.9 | 15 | 16.8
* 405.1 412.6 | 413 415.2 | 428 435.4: 0.13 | 13.8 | 13.2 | 14.8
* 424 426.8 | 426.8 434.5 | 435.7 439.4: 0.49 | 15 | 14.5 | 16.1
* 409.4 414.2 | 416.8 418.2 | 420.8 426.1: 0.08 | 13.7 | 13.3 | 14.6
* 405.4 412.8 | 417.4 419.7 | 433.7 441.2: 0.23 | 13.8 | 13.2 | 16.3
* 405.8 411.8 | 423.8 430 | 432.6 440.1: 0.32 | 13.7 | 14.6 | 16.3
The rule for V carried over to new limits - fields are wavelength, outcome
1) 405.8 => 13.07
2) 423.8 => 15.49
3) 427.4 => 13.94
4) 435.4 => 17.4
